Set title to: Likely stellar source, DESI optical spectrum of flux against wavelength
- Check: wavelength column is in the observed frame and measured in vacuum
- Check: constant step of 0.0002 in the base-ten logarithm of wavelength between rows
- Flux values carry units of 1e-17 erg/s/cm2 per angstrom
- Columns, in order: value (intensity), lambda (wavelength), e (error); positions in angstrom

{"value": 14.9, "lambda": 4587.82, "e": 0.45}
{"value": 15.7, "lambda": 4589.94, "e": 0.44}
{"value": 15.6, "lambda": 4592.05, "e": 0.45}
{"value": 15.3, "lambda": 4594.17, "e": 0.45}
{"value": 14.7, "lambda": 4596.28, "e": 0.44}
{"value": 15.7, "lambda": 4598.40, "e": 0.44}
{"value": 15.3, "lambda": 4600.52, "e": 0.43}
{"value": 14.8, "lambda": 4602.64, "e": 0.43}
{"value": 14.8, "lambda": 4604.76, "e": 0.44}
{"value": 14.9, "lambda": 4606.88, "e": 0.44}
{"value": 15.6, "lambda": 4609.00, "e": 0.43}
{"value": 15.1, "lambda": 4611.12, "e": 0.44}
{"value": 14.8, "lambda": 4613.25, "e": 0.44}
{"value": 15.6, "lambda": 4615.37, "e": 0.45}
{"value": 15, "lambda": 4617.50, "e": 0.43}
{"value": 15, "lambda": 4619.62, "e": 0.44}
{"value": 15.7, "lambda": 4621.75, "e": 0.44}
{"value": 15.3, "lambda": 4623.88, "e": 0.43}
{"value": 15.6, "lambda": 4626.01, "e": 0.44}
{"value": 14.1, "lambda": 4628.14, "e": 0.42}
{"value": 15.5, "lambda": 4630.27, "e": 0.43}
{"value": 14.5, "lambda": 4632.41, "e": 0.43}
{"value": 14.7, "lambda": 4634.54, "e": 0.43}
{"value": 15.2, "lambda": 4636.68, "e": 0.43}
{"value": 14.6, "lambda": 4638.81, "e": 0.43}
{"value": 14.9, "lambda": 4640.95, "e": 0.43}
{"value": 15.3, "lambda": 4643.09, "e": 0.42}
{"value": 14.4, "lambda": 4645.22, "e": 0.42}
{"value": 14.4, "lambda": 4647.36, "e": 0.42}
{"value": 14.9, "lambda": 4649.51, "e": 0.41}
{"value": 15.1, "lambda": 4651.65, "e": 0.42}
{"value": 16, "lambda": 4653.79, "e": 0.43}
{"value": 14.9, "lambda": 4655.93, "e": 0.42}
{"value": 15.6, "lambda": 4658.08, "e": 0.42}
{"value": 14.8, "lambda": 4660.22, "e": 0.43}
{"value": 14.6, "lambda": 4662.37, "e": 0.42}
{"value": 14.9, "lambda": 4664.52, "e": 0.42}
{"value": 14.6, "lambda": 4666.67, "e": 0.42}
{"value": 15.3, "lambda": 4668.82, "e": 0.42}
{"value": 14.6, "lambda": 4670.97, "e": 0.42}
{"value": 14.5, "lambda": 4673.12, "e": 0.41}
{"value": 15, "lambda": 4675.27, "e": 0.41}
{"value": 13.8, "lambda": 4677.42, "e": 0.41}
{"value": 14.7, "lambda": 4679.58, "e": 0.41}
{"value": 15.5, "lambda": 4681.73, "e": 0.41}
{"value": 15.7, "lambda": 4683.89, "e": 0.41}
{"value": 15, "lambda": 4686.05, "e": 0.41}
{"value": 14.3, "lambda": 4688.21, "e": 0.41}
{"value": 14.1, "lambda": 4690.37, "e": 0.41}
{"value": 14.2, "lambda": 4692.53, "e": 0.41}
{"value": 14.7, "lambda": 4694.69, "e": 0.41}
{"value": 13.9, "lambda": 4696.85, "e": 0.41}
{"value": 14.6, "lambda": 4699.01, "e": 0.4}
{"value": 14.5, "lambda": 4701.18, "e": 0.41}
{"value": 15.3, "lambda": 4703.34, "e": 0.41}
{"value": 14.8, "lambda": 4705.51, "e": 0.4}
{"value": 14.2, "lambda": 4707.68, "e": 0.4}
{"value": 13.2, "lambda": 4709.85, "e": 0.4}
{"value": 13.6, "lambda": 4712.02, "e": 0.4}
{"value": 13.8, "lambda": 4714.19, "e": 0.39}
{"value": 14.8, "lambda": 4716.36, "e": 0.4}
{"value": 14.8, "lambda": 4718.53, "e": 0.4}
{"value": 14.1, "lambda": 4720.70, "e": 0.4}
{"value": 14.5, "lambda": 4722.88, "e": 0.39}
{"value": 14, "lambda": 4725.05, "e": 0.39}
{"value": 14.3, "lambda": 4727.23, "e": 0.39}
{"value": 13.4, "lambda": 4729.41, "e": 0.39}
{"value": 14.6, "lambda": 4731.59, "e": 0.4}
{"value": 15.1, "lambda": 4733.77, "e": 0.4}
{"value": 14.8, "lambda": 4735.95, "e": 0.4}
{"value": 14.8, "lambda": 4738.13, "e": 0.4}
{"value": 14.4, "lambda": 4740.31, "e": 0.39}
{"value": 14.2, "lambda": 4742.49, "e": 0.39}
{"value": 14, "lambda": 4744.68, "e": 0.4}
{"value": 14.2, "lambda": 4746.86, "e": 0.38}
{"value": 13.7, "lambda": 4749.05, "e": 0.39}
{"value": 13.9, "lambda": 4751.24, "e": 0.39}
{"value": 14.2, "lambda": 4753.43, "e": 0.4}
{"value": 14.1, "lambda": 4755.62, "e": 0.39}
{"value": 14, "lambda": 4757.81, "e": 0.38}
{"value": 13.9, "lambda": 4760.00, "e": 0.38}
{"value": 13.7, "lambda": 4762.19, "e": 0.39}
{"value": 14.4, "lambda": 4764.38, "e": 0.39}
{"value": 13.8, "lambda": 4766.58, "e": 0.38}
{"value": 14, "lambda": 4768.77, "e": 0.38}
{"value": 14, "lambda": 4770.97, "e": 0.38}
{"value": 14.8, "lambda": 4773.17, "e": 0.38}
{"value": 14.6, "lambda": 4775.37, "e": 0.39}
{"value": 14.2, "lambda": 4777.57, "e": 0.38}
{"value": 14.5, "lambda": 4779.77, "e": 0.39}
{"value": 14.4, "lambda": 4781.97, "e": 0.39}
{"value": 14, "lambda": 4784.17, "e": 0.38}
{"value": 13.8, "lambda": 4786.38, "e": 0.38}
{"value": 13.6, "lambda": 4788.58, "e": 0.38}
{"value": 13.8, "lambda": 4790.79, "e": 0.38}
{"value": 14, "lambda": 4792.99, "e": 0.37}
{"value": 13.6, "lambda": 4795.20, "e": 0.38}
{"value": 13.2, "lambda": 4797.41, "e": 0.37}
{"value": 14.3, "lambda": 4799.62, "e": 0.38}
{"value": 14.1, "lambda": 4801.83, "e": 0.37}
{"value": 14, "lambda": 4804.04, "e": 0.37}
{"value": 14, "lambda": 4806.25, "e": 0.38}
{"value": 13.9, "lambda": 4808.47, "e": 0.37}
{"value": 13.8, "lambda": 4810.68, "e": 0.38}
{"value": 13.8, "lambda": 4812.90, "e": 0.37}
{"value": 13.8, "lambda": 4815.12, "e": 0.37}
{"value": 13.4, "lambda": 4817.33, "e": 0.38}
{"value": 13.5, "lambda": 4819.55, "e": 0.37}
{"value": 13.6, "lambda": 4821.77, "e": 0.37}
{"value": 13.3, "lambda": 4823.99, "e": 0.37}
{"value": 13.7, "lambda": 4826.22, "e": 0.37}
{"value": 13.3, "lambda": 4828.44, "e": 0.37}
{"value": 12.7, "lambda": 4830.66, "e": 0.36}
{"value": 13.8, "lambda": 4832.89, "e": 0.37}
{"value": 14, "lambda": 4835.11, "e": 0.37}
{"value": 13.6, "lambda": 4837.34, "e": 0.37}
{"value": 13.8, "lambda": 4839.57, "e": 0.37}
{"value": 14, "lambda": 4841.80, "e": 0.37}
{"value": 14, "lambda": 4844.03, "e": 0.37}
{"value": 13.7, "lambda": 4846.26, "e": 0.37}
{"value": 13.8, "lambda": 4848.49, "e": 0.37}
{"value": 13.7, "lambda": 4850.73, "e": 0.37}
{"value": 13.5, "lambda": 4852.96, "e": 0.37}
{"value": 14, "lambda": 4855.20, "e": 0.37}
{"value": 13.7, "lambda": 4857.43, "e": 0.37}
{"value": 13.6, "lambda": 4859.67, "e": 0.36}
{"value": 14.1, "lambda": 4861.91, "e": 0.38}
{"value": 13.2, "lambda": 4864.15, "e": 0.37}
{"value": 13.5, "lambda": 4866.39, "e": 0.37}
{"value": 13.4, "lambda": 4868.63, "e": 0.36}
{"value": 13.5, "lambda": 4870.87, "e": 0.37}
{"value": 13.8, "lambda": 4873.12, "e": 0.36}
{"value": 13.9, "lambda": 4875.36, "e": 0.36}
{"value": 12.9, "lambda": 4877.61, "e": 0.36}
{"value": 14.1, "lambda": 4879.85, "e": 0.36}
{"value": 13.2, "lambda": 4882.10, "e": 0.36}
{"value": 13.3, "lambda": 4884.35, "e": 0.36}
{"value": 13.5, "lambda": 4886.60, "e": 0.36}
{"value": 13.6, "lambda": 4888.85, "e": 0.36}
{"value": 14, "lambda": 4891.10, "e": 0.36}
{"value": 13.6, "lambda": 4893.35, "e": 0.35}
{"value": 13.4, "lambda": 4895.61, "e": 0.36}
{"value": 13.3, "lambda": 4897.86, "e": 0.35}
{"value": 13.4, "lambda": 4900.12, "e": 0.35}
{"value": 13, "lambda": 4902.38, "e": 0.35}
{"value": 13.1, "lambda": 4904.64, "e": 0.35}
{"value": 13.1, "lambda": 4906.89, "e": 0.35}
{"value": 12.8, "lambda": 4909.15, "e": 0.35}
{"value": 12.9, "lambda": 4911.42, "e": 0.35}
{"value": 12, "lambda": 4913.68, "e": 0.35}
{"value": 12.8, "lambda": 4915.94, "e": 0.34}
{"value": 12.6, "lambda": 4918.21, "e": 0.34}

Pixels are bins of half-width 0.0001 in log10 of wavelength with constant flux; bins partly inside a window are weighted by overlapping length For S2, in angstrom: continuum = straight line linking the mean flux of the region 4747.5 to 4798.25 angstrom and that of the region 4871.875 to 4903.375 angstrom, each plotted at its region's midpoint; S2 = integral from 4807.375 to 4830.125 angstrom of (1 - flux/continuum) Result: 0.37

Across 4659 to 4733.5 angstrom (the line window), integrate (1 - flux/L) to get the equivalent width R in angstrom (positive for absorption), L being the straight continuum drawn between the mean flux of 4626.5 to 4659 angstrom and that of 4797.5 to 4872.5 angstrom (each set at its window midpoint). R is 0.5 angstrom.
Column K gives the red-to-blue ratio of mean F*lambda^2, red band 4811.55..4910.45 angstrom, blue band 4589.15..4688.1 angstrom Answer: 0.99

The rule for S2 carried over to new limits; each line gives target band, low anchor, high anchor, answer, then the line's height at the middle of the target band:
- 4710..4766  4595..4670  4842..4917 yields 0.6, 14.4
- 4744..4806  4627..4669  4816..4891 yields 0.3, 14.1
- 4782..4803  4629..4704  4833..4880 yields 0.3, 14.1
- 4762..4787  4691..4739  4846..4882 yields -0.2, 14.1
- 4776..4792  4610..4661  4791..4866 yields 0.0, 14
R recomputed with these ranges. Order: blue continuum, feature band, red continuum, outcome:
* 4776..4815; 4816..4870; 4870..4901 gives 0.4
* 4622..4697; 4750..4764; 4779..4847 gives 0.2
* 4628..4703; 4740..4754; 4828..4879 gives 0.2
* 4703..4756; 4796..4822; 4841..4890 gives 0.2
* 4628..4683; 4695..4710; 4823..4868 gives 0.1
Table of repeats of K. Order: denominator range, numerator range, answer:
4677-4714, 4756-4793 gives 1.01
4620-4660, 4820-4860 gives 0.99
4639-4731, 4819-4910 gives 1.00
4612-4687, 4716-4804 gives 0.99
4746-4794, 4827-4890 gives 1.00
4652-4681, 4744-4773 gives 0.98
